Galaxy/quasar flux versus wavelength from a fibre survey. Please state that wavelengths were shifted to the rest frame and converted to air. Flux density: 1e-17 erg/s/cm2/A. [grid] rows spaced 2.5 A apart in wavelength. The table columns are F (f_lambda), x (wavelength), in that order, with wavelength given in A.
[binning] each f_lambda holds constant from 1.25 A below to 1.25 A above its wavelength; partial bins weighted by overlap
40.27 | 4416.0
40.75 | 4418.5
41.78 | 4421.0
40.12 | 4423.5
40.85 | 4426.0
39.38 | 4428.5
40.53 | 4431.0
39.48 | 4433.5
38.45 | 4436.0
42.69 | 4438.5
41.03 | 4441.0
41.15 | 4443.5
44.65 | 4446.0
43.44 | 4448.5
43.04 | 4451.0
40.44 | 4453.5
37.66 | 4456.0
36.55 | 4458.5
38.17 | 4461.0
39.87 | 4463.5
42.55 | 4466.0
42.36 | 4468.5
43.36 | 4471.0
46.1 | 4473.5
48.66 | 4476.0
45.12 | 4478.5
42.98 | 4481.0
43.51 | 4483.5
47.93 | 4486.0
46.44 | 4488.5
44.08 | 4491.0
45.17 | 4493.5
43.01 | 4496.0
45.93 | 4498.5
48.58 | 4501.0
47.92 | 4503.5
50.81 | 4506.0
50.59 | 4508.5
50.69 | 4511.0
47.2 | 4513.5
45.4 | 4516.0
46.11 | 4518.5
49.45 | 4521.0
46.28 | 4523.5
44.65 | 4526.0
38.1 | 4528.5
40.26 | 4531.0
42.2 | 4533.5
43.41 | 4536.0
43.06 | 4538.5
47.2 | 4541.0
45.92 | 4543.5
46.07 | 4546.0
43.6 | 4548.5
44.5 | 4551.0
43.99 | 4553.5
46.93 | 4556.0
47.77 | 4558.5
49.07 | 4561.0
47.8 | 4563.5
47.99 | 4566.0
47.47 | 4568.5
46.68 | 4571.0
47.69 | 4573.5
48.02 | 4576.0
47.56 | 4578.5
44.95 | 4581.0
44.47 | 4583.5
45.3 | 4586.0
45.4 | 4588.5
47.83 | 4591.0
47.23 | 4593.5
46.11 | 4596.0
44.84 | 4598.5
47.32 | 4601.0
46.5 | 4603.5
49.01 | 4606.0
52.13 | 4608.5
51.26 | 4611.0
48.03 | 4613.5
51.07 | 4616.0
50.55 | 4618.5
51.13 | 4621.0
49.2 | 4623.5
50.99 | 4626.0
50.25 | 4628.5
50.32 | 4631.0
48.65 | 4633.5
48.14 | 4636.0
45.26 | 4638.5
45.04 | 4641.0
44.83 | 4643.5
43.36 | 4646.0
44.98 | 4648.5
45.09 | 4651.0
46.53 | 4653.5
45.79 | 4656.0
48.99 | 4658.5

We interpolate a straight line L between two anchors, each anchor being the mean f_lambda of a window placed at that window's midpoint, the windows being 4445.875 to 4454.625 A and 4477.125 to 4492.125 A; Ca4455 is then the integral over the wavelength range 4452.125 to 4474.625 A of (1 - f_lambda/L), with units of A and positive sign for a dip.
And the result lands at 1.47 A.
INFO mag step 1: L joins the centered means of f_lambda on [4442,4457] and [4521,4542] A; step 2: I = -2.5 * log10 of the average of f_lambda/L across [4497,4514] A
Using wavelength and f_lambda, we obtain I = -0.139 mag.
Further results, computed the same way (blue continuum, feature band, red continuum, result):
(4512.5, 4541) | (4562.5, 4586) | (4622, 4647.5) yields -0.03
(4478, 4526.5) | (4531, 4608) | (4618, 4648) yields 0.03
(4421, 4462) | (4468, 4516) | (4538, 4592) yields -0.08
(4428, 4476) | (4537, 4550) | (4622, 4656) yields -0.02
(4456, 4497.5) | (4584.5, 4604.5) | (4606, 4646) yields 0.03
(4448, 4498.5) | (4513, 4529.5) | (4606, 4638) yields 0.00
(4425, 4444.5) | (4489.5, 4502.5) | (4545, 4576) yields -0.05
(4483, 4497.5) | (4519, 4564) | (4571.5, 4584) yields 0.02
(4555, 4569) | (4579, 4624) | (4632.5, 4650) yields -0.03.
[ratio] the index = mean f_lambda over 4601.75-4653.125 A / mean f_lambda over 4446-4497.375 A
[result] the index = 1.1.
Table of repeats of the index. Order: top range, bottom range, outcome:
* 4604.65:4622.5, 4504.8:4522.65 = 1.04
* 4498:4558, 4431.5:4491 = 1.08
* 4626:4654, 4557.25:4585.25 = 0.99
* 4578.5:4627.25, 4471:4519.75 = 1.03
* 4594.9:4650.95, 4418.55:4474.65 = 1.17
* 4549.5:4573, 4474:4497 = 1.04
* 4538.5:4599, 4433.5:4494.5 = 1.09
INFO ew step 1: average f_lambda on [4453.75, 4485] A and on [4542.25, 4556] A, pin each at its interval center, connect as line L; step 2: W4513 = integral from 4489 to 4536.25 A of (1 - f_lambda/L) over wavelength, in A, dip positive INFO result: -2.30 A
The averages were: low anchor 42.2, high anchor 45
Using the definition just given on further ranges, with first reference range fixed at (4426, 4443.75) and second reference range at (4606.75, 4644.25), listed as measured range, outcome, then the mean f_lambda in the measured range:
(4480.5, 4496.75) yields -0.8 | 44.9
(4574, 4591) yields 0.4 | 46.2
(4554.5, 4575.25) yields -0.6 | 47.6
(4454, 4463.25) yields 0.8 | 38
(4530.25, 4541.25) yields 0.5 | 43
